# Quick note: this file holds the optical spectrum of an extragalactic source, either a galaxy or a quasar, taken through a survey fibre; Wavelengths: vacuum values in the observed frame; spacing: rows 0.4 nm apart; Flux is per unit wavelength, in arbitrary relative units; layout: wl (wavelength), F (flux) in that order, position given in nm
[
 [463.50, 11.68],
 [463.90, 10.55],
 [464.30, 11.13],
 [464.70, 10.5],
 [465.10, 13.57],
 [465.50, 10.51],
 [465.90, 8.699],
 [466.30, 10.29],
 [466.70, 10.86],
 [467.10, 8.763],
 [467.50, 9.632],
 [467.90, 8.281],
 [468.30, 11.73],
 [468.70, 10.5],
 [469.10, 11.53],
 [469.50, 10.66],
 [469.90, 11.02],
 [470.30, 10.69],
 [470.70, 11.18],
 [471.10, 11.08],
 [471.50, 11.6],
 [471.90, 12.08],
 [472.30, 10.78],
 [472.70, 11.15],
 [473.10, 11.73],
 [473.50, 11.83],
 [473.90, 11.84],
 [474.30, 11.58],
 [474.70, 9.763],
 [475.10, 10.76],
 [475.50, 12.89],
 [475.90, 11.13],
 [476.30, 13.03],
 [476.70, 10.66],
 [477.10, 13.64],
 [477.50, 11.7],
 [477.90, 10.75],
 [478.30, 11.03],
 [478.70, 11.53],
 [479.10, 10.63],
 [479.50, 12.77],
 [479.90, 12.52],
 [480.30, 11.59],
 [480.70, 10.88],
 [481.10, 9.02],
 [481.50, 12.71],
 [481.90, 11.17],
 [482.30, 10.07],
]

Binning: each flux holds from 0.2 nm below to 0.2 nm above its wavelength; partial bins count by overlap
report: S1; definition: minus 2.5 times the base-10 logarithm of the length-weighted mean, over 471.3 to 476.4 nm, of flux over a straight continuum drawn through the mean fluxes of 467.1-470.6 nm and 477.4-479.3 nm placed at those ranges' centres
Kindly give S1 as -0.07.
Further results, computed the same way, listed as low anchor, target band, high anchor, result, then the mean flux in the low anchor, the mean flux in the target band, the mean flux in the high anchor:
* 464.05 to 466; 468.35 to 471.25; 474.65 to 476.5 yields 0.03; 11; 11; 11.7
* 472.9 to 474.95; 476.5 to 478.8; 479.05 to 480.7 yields 0.01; 11.3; 11.6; 11.9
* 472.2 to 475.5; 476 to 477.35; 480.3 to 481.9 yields -0.11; 11.3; 12.3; 11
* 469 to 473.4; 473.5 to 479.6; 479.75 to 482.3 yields -0.03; 11.2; 11.6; 11.2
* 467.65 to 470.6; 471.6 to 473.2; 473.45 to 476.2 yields -0.03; 10.6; 11.4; 11.4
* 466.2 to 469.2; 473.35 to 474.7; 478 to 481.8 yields -0.06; 10.2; 11.5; 11.4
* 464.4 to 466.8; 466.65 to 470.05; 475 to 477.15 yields 0.08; 10.7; 10.3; 12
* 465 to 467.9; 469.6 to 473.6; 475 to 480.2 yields -0.04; 10.1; 11.3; 11.8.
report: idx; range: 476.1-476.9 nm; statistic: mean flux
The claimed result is 11.8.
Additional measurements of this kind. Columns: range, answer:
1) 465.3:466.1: 9.6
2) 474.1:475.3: 10.7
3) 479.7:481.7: 11.3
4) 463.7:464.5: 10.8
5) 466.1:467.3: 9.97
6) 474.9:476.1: 11.6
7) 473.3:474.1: 11.8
